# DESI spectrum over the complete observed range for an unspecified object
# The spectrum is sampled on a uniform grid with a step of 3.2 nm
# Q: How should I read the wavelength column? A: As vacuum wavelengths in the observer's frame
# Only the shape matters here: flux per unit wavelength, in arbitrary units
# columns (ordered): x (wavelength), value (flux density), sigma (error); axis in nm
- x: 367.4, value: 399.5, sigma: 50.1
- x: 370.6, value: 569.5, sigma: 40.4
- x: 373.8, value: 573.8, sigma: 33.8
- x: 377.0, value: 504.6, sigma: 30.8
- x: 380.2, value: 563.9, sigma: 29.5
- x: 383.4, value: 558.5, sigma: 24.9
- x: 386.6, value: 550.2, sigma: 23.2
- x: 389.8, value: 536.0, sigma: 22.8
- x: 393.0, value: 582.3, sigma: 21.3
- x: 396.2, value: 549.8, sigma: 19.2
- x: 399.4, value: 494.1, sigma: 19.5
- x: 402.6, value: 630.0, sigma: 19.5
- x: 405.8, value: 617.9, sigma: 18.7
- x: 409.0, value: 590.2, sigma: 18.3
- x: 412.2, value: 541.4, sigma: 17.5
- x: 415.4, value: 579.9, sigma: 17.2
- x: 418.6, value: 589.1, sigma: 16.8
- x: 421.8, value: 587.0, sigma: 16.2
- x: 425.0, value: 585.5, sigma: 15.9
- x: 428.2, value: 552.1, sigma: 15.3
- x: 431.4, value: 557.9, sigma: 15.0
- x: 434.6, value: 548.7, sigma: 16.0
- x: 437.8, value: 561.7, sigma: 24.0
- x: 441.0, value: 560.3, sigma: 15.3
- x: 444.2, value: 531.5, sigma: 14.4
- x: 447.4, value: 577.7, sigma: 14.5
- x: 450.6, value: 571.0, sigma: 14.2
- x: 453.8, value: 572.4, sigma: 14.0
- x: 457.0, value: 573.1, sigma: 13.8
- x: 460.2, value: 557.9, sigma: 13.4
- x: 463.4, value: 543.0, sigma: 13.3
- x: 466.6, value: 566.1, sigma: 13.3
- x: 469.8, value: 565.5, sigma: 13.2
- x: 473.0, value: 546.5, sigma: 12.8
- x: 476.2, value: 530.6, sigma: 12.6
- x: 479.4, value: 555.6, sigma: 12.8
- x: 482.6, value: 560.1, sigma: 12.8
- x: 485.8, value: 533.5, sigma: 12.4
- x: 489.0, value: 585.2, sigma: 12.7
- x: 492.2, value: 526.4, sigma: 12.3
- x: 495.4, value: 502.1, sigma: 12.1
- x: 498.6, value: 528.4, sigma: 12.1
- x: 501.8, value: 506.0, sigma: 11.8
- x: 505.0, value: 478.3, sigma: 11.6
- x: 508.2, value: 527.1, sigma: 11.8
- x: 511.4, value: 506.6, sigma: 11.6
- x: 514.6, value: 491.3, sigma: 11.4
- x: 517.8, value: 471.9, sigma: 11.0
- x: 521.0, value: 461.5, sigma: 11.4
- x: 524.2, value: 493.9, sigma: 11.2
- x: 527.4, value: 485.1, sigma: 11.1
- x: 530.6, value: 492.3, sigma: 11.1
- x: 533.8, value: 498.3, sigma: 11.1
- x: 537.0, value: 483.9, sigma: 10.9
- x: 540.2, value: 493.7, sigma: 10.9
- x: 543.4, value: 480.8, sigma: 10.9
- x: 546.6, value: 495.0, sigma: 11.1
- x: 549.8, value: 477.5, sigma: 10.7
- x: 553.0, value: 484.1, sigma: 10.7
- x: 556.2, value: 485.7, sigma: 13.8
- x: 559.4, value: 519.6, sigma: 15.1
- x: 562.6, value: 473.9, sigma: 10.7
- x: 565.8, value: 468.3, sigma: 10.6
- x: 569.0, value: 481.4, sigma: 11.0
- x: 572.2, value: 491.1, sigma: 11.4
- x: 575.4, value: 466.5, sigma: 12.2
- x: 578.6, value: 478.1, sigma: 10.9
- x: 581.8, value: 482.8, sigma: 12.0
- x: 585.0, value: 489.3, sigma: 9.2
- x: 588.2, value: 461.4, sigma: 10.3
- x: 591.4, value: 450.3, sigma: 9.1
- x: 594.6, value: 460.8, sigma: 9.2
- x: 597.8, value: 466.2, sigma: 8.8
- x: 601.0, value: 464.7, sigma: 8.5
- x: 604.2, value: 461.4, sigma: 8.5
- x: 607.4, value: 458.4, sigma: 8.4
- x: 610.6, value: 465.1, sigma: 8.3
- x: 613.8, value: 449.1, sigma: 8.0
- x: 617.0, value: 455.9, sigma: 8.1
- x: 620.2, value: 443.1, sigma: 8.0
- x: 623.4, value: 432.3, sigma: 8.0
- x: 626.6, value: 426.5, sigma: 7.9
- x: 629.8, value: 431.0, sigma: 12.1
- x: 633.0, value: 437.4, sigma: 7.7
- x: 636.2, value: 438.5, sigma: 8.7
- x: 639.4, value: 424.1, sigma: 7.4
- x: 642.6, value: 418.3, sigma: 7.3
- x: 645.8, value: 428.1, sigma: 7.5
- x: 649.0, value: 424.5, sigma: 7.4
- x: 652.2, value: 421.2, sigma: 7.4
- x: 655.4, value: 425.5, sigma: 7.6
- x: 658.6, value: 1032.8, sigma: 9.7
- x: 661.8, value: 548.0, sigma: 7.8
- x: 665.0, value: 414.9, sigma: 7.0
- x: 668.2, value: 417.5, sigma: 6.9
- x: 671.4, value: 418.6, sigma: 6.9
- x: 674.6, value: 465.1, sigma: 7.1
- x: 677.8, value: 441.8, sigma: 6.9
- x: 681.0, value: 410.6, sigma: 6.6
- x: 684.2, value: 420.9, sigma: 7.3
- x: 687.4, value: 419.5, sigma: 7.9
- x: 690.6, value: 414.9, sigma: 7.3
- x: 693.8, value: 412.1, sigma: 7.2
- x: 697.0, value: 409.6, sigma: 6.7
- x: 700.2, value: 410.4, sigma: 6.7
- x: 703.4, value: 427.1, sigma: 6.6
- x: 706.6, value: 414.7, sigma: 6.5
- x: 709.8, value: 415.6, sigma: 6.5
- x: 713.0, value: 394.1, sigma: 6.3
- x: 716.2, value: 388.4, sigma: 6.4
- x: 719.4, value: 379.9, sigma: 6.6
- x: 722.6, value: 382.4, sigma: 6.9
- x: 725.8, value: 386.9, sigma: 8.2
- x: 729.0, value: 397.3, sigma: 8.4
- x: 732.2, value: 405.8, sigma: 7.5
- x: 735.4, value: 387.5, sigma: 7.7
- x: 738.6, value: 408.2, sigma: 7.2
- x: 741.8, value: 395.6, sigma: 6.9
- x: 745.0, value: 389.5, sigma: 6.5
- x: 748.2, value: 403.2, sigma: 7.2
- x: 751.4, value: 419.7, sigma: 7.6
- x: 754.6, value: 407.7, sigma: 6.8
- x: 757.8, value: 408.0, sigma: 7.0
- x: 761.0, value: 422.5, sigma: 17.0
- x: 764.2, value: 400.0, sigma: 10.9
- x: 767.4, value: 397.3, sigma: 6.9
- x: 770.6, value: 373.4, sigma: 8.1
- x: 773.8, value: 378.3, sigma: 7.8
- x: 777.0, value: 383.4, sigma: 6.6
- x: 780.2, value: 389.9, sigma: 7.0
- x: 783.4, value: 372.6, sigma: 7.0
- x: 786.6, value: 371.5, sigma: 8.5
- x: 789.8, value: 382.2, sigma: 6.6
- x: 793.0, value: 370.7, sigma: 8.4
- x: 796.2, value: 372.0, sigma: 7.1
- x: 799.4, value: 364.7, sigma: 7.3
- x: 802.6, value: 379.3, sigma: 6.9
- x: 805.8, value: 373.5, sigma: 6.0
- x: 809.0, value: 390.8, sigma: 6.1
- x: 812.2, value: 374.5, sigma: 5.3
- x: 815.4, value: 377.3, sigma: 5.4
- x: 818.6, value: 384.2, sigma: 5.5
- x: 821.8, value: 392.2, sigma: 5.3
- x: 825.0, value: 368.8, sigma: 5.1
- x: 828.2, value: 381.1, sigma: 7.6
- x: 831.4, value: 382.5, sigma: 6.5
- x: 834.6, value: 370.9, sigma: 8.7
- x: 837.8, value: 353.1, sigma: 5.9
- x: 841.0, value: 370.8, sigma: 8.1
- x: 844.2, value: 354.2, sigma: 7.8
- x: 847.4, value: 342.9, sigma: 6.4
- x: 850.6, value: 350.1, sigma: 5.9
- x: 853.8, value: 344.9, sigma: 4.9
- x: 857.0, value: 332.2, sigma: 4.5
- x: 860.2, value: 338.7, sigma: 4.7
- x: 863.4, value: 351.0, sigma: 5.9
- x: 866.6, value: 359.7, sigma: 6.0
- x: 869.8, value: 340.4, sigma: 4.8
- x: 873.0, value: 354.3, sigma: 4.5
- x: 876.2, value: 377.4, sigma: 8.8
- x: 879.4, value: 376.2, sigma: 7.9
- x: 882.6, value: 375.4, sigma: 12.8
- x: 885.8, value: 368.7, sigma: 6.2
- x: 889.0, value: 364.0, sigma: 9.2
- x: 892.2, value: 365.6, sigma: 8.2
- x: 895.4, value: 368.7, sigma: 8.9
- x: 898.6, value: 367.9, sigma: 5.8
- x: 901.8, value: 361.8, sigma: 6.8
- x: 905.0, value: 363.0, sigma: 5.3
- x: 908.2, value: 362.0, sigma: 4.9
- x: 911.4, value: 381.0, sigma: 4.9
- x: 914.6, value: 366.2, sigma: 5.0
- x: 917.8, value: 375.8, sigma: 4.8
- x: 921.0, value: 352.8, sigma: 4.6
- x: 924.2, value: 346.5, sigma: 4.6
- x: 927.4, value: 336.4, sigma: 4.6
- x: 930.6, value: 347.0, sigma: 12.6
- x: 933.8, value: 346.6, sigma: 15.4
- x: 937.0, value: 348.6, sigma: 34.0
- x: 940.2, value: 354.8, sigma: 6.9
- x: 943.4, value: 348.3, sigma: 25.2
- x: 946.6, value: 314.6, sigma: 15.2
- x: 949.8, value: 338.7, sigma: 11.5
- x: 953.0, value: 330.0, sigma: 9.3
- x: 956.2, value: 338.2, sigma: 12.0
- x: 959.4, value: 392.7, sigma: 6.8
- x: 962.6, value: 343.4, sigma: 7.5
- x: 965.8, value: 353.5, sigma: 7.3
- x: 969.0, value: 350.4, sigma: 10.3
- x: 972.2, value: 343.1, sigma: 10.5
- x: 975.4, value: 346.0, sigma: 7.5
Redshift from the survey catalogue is 0.00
